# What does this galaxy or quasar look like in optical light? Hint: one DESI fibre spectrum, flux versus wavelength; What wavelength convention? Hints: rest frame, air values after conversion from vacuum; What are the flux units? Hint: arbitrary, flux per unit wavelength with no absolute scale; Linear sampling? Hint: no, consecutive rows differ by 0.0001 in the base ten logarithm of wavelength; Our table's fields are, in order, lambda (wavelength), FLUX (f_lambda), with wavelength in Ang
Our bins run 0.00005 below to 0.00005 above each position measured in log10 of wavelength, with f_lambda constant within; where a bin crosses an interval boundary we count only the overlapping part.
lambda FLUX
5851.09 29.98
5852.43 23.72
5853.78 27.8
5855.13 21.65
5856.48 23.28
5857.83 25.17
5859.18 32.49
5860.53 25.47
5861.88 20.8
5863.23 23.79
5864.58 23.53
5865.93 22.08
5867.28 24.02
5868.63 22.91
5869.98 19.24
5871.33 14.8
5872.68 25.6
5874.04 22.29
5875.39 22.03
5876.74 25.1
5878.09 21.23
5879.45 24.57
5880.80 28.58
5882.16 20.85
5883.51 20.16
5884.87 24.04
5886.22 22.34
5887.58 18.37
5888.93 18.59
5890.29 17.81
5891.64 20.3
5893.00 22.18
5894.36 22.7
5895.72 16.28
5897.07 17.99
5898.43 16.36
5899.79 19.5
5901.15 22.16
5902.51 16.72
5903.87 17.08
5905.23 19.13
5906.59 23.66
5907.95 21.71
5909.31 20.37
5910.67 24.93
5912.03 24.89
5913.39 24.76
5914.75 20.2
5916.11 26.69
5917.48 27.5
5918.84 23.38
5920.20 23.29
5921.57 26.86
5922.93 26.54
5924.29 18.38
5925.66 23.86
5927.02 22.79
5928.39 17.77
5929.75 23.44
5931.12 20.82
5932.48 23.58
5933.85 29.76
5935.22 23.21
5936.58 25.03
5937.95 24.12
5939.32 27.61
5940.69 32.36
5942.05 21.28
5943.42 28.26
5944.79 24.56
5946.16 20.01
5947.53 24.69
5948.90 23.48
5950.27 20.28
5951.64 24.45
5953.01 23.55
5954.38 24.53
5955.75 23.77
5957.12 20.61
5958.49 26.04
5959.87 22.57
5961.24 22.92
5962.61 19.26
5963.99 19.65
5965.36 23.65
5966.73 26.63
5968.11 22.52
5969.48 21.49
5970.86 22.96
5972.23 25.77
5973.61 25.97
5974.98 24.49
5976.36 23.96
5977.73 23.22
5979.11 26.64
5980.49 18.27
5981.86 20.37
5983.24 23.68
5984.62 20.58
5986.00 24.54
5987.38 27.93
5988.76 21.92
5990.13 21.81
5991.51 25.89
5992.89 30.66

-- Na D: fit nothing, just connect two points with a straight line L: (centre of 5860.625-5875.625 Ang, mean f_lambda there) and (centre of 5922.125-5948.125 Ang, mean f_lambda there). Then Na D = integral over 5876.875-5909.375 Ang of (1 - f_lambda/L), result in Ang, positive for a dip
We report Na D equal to 3.1 Ang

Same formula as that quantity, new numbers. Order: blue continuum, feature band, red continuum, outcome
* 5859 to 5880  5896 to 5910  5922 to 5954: 2.41 Ang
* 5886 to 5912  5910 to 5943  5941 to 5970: -4.27 Ang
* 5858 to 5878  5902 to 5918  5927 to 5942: 1.15 Ang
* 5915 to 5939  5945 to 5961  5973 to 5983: 0.32 Ang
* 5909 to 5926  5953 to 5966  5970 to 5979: 0.94 Ang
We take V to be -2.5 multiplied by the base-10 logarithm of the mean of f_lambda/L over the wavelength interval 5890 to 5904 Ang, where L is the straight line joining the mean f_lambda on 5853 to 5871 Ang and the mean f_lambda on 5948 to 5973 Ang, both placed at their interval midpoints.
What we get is 0.23 mag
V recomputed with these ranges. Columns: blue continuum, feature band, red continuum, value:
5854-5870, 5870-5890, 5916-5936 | 0.10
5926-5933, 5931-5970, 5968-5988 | -0.06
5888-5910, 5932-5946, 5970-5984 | -0.19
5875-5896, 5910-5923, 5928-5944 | -0.05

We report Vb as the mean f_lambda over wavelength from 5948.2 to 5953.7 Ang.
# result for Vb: 23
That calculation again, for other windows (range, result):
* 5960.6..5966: 21.3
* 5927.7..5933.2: 21.4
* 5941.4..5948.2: 23.8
